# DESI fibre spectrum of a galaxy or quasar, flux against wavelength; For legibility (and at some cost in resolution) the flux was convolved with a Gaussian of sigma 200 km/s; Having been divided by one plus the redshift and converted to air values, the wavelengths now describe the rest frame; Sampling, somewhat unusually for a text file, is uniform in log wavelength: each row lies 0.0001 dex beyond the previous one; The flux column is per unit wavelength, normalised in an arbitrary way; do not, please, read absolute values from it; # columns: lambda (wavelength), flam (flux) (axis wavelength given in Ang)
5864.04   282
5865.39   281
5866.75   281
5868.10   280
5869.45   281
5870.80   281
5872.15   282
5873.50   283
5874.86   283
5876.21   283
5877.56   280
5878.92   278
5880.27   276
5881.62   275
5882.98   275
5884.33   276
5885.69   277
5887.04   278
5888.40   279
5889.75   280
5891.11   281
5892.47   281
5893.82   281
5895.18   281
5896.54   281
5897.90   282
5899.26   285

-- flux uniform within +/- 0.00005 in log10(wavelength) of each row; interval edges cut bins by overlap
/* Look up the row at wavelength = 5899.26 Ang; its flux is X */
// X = 285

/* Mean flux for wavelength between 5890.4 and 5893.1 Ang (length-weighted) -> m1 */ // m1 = 280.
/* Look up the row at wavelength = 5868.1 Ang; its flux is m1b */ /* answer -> 280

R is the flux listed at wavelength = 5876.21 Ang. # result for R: 283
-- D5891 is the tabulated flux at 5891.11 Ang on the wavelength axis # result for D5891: 281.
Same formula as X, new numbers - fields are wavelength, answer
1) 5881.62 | 275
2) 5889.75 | 280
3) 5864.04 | 282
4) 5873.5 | 283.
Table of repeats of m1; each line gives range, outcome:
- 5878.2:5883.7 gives 276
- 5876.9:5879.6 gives 279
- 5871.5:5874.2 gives 282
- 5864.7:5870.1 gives 280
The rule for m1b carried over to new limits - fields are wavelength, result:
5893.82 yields 281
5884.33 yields 276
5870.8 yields 281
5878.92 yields 278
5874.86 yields 283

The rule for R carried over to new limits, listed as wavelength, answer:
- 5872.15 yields 282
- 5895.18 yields 281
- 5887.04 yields 278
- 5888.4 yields 279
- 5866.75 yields 281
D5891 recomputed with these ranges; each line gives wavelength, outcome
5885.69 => 277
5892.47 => 281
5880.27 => 276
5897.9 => 282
